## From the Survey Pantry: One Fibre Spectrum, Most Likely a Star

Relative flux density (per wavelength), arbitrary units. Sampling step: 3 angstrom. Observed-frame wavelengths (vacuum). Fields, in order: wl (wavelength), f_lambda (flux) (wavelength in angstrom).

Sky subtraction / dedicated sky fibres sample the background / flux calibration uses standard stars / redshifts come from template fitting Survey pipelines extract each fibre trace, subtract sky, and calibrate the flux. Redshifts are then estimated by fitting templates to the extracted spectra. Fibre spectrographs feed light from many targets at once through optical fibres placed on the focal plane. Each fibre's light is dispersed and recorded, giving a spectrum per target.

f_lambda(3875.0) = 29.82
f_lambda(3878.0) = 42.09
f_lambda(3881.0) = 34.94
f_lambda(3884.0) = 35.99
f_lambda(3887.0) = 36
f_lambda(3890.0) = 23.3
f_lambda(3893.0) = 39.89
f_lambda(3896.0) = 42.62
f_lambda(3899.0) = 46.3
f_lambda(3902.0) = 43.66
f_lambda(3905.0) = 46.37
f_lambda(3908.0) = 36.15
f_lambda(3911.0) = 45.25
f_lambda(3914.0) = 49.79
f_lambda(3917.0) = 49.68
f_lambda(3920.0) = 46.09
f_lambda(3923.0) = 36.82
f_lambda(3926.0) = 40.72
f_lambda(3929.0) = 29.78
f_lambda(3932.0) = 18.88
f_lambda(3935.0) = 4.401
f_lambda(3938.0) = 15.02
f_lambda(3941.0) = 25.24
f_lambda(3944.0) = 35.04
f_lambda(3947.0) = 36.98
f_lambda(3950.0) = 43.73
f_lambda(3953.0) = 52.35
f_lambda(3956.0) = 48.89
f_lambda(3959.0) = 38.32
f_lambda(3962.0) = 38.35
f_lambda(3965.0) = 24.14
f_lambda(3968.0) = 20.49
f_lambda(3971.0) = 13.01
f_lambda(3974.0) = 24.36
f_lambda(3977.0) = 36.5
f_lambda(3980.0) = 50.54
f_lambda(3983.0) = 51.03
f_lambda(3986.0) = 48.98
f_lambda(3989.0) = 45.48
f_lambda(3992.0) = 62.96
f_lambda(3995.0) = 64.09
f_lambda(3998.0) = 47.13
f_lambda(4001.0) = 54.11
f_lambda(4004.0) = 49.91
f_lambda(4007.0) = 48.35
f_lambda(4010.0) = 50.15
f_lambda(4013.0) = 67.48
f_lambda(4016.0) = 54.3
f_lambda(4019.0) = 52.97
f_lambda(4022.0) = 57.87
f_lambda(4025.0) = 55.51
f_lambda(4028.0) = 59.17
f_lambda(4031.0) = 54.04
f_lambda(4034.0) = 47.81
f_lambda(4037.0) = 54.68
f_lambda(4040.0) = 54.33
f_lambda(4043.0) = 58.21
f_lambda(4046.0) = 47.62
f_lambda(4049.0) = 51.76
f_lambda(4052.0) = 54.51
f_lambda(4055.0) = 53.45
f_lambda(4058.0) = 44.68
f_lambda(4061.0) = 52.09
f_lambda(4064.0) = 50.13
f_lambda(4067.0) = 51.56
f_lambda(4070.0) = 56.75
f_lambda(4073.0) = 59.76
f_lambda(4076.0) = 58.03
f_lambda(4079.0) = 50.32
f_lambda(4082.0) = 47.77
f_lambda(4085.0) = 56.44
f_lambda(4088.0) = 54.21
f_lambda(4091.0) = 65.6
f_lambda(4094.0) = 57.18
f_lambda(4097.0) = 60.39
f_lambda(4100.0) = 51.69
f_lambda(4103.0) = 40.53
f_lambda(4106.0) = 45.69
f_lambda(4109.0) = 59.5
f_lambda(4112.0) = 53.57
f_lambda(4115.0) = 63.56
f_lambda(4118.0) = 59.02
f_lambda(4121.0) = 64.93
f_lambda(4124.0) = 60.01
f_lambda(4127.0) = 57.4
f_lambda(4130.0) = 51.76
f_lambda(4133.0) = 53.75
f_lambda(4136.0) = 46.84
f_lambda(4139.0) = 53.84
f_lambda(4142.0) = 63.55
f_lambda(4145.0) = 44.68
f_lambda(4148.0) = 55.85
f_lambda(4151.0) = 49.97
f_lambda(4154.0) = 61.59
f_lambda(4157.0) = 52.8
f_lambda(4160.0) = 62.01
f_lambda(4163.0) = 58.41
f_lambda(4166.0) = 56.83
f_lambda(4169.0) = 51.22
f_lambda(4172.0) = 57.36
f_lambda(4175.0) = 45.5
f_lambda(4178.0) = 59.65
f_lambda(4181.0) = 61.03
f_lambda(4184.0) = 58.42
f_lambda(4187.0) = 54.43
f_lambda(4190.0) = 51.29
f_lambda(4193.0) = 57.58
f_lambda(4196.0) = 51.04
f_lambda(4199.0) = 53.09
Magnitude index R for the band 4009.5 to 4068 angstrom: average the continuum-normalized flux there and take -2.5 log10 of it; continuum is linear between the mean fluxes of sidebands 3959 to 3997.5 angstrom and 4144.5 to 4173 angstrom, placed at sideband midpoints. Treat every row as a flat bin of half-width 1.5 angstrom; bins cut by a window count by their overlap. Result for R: -0.19 mag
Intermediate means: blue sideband 40.1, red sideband 55.4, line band 53.7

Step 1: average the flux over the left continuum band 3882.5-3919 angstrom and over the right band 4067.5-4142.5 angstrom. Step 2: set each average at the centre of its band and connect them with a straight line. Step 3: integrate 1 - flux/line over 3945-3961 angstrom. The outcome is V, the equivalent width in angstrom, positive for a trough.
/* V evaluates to 0.49 angstrom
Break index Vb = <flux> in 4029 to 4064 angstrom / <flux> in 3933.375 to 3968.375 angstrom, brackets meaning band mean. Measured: 1.6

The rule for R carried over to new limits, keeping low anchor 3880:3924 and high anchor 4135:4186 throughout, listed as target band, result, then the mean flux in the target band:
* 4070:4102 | -0.096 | 55.9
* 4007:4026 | -0.178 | 55.8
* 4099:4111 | 0.061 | 49.4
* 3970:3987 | 0.197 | 37.8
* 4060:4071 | -0.051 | 52.5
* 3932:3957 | 0.349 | 31.6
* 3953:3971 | 0.291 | 33.8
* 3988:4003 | -0.188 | 54.9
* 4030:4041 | -0.090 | 52.6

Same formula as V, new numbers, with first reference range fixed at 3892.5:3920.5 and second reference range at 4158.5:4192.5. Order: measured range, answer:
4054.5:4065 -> 0.29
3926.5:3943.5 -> 9.25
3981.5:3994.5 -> -1.32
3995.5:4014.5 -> -1.78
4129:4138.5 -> 0.57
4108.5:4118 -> -0.96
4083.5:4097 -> -1.57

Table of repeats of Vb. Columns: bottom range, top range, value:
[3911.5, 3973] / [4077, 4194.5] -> 1.65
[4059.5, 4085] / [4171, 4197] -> 1.03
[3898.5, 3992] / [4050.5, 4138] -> 1.47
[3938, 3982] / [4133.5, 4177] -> 1.58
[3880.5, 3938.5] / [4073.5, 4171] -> 1.52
